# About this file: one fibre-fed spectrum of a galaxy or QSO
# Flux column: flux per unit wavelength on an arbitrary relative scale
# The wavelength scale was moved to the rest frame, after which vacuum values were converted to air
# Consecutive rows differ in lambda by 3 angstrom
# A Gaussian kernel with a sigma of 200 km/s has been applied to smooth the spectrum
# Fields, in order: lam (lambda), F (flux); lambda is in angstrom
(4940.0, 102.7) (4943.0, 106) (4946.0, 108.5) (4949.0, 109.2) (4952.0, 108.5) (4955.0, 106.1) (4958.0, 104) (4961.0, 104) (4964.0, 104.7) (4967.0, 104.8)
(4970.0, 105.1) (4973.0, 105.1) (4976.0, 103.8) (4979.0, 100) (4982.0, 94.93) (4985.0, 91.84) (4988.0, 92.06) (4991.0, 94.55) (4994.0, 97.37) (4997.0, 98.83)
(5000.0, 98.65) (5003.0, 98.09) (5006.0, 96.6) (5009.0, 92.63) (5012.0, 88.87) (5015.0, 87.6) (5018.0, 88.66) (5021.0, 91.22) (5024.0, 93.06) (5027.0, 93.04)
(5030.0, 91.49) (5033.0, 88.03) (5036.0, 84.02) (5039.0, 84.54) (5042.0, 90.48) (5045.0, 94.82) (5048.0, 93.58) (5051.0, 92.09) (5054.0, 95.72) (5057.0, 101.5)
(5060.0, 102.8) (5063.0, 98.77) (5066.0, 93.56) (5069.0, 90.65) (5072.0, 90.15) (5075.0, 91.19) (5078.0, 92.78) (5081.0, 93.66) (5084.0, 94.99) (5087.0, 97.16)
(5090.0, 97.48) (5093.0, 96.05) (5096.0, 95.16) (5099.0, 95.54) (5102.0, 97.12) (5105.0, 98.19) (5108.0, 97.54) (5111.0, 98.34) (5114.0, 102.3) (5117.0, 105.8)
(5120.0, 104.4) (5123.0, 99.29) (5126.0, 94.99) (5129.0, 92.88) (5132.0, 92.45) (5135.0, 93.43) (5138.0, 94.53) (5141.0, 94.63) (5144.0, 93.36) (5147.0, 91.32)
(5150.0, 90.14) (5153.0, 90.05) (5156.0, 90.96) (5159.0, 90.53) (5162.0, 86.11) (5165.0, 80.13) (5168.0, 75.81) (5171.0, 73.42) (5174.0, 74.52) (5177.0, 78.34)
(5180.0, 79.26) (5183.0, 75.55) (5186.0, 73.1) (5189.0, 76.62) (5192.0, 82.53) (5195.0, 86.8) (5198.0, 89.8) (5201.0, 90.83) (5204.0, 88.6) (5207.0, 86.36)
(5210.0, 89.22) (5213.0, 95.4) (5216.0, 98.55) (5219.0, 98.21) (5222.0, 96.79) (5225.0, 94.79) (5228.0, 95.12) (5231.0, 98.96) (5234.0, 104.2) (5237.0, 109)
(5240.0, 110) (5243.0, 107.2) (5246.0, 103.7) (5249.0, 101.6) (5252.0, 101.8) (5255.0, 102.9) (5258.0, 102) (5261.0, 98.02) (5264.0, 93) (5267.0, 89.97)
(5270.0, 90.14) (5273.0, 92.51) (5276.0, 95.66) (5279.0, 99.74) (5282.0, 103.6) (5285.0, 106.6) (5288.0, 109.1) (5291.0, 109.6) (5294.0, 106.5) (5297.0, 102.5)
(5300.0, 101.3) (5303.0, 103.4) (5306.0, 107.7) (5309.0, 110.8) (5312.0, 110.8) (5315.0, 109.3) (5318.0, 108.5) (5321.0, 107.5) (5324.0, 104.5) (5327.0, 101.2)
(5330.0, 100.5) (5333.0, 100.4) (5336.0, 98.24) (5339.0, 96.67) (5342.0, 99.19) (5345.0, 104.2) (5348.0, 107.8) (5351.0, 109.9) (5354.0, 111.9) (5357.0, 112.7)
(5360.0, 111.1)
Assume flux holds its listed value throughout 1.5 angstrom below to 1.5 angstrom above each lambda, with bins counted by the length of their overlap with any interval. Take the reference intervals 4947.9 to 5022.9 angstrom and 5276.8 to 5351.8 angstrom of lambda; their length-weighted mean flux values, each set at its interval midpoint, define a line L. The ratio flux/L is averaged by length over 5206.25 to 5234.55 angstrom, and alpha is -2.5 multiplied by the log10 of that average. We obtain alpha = 0.08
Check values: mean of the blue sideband 98.6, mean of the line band 95.7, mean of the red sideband 105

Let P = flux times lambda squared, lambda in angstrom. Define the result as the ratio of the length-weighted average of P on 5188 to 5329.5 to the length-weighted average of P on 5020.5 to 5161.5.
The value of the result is 1.13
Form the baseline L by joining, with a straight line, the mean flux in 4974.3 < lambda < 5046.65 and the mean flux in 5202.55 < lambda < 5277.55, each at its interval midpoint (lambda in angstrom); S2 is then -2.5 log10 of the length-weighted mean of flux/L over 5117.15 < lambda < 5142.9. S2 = -0.01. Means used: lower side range 93.2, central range 96.3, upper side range 97.8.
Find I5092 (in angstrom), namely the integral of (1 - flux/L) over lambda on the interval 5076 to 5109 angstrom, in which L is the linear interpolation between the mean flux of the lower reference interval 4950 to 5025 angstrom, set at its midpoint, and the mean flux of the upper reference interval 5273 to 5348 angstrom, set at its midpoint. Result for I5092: 1.37 angstrom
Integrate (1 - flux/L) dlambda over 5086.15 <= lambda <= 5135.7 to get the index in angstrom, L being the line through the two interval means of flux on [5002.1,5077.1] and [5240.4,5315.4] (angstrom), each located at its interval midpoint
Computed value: -1.1 angstrom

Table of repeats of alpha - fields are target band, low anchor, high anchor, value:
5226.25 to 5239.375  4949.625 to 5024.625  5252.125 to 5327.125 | 0.00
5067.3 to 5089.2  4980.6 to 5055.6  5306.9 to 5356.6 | 0.02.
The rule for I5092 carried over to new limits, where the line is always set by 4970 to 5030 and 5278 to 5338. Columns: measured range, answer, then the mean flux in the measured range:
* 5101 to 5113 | 0.1 angstrom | 98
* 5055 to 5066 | -0.3 angstrom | 99.8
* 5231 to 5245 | -0.5 angstrom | 107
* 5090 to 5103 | 0.3 angstrom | 96.1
